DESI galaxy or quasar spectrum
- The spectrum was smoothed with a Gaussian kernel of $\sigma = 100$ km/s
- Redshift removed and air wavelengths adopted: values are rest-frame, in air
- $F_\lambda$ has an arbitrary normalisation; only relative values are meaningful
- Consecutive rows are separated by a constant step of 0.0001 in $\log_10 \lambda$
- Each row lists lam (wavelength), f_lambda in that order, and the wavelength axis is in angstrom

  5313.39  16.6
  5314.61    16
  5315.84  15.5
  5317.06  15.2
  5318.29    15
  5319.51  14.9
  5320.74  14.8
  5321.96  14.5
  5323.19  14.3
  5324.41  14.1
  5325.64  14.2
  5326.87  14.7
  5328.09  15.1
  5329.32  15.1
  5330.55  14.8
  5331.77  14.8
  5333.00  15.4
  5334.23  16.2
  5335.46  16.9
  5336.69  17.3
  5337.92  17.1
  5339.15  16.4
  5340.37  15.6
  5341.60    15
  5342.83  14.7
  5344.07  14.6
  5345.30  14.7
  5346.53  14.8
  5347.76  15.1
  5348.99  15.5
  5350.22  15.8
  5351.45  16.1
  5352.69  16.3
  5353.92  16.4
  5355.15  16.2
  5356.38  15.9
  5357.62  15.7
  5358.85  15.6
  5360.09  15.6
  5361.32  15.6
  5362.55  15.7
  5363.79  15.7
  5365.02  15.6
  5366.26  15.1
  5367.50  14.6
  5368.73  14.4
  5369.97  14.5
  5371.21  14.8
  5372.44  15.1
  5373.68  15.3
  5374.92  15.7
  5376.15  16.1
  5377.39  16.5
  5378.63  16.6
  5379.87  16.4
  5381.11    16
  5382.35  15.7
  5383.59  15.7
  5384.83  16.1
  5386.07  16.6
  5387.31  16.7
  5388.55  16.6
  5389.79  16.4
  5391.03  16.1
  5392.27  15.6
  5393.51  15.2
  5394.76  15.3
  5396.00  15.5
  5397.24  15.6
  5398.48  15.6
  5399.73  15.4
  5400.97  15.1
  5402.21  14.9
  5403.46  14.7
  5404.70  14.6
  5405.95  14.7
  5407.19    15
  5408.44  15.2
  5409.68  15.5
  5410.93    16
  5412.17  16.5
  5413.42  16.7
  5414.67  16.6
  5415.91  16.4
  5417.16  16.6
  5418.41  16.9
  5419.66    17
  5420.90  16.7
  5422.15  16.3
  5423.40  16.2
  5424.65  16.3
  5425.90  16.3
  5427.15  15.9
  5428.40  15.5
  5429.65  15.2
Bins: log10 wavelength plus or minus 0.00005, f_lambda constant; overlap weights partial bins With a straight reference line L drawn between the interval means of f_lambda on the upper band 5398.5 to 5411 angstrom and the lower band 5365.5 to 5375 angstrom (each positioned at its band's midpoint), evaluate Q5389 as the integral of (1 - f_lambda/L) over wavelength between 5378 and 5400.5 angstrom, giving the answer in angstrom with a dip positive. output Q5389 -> -1.4 angstrom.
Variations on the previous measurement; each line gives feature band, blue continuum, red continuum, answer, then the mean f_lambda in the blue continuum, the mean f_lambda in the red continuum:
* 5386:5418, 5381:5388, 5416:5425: 1.22 angstrom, 16.1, 16.6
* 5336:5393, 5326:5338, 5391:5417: -0.49 angstrom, 15.6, 15.5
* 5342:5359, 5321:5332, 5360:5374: -0.66 angstrom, 14.6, 15.2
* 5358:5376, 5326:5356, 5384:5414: 0.41 angstrom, 15.6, 15.7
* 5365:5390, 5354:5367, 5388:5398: 0.01 angstrom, 15.7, 15.8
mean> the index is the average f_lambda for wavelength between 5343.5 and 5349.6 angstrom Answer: 15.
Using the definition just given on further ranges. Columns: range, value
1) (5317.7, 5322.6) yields 14.8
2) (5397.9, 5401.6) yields 15.4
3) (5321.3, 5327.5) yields 14.4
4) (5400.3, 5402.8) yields 15.1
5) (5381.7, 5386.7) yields 16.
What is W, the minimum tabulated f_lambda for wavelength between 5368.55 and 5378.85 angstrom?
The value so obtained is 14.4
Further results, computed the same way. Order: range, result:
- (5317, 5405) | 14.1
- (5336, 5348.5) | 14.6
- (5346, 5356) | 14.8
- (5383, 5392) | 15.7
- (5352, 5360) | 15.6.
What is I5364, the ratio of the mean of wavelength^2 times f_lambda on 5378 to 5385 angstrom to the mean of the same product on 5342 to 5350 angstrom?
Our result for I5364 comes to 1.09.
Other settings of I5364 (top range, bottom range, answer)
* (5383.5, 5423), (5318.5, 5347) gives 1.07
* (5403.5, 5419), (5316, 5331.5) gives 1.11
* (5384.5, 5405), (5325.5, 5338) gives 1.03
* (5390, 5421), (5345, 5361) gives 1.02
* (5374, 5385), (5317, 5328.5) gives 1.12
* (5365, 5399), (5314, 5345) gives 1.05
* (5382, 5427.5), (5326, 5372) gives 1.05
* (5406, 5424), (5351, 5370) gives 1.06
